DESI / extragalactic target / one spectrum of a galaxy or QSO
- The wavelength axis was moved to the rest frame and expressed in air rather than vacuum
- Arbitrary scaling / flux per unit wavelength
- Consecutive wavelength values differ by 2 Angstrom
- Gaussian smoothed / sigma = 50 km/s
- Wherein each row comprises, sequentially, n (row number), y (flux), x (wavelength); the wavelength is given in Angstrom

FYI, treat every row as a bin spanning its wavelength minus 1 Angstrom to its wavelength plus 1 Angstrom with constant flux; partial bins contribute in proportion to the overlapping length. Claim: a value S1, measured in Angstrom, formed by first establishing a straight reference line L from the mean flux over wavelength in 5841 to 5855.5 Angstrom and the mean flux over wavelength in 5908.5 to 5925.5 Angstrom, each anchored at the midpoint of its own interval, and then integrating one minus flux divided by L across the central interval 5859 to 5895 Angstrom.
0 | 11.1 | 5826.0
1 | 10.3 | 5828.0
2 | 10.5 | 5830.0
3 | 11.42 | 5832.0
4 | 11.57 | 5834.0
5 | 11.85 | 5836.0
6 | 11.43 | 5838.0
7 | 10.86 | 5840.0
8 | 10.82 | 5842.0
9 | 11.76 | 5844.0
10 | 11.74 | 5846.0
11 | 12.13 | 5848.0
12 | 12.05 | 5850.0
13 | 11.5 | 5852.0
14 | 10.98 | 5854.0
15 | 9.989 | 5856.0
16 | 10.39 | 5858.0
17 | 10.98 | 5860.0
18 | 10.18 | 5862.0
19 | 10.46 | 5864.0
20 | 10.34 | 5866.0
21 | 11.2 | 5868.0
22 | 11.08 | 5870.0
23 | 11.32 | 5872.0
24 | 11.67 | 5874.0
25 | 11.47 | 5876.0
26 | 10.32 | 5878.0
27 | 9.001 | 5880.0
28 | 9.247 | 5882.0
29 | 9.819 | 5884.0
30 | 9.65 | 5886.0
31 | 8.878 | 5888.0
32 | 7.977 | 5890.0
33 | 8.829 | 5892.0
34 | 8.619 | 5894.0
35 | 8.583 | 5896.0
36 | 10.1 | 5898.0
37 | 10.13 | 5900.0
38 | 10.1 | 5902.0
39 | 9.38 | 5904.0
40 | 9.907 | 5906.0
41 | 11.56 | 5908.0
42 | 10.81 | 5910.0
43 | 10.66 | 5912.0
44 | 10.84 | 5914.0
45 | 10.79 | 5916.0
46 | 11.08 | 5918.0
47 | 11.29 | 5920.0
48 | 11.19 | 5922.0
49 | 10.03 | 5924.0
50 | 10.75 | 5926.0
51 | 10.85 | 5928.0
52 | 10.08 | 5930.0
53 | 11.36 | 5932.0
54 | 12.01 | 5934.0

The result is 3.8 Angstrom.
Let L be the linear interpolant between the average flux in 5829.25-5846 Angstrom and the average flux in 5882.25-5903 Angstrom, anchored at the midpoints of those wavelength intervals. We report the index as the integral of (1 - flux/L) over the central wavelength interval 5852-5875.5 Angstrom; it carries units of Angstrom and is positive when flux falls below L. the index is -1.1 Angstrom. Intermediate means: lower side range 11.3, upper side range 9.27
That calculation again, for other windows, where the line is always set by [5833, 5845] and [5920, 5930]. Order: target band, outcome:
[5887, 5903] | 2.6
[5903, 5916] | 0.3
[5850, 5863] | 0.5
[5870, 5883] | 0.6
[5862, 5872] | 0.4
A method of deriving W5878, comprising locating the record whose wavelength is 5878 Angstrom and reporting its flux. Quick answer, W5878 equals 10.32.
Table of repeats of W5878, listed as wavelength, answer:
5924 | 10.03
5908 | 11.56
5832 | 11.42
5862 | 10.18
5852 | 11.5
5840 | 10.86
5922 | 11.19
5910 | 10.81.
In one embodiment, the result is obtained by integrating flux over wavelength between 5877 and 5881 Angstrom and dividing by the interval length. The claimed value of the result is 9.66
